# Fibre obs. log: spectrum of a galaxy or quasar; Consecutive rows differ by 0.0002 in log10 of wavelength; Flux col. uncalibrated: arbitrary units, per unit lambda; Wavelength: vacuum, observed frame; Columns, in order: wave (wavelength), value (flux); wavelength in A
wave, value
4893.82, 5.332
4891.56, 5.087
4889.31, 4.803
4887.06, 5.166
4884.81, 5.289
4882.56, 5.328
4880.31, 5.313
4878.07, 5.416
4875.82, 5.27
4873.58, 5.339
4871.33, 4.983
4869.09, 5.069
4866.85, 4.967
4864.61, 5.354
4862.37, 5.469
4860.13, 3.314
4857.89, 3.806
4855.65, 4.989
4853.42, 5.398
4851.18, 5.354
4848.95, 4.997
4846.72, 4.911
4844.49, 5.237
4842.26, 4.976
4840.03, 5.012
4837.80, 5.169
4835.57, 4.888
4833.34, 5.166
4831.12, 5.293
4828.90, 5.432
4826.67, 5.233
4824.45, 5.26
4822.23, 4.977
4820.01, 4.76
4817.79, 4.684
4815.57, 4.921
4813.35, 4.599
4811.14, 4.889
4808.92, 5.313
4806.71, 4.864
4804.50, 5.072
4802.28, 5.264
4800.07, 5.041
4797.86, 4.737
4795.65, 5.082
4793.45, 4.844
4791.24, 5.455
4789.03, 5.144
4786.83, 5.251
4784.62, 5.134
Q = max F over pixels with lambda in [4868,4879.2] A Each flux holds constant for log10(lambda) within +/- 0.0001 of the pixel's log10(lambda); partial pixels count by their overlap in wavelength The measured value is 5.416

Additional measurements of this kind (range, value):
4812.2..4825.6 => 5.26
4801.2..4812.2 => 5.313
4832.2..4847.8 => 5.237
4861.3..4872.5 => 5.469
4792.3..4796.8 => 5.082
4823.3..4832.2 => 5.432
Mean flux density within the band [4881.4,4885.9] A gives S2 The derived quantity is 5.31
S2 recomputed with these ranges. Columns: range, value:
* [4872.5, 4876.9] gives 5.31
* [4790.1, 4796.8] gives 5.12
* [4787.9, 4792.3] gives 5.3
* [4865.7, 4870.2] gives 5.02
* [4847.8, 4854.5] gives 5.25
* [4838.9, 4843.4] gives 4.99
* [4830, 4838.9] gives 5.13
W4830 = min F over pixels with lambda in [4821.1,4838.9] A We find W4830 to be 4.888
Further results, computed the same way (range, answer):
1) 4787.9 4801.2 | 4.737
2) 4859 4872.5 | 3.314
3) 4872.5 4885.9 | 5.27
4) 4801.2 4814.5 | 4.599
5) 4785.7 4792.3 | 5.144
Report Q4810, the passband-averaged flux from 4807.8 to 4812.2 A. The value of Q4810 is 5.1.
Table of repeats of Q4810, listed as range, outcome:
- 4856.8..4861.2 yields 3.56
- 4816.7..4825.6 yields 4.92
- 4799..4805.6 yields 5.12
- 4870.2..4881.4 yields 5.27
